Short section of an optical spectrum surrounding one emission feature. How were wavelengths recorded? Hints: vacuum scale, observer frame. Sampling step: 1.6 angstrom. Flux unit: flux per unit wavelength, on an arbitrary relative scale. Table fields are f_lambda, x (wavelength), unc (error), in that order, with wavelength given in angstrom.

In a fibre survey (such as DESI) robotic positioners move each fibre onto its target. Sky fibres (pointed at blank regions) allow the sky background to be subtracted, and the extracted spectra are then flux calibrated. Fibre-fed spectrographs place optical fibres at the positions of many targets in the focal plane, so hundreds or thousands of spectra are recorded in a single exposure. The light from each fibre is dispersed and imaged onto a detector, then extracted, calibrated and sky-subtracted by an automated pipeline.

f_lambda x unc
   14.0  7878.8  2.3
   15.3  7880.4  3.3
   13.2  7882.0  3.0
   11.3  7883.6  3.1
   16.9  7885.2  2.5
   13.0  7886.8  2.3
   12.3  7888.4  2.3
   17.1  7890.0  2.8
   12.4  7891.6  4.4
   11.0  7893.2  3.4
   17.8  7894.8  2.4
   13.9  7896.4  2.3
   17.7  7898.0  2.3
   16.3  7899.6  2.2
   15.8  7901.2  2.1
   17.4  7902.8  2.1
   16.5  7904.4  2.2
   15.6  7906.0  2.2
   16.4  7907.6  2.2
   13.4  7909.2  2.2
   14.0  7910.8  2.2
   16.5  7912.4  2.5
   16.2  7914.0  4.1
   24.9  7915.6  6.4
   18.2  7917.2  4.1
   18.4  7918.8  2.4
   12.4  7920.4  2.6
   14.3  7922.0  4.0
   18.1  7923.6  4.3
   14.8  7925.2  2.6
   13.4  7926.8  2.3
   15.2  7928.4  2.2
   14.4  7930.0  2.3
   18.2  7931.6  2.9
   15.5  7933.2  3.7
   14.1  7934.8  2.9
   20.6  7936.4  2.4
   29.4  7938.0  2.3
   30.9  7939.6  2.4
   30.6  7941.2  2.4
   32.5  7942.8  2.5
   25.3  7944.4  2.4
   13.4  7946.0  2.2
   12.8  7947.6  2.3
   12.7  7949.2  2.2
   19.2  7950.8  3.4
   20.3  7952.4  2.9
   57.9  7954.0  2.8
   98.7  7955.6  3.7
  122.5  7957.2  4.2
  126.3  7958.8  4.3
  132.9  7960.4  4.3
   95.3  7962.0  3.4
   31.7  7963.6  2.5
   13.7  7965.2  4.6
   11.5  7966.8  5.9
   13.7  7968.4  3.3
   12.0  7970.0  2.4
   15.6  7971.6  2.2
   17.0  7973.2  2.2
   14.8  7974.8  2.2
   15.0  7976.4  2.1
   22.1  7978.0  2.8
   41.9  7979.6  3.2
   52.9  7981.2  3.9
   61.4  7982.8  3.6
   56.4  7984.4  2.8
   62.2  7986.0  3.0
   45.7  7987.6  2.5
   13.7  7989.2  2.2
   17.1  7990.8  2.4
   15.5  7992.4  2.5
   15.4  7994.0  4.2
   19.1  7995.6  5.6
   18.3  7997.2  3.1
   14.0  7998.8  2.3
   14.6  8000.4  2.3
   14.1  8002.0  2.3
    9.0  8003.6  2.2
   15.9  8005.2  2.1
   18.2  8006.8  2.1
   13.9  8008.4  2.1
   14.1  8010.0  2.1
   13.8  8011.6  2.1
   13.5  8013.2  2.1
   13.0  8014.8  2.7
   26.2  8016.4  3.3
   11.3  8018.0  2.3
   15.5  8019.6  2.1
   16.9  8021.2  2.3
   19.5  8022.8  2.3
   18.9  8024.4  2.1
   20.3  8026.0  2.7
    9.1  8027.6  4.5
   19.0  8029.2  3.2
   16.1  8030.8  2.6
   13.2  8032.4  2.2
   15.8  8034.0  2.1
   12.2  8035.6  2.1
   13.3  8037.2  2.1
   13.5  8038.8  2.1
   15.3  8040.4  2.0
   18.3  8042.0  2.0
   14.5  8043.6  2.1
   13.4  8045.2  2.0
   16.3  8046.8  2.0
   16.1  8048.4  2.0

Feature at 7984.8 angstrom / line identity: [N II]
